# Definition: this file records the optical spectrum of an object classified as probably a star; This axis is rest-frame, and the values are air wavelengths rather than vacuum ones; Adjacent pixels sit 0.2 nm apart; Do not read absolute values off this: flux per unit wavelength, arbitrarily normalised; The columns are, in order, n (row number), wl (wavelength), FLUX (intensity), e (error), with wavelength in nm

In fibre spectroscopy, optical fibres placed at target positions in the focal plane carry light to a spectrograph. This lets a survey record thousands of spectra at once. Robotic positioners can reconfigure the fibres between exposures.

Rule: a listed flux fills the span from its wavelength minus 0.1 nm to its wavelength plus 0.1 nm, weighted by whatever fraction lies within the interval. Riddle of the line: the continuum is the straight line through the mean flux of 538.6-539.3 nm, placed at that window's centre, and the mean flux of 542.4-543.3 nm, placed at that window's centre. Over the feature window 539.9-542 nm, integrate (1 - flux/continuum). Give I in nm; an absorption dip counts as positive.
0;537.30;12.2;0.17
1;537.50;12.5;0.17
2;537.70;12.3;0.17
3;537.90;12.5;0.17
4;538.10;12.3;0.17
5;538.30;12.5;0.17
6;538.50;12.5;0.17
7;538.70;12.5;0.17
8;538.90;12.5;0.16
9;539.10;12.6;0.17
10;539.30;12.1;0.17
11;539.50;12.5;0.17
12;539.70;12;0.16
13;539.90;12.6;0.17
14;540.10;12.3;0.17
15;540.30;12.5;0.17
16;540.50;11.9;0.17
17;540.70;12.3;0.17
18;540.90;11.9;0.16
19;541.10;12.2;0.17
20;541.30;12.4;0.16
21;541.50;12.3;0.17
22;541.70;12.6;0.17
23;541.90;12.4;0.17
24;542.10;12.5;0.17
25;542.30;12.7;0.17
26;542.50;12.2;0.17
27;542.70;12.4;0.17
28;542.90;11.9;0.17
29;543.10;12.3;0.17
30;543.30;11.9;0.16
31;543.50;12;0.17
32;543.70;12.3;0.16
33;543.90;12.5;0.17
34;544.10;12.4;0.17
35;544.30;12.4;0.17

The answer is 0.00 nm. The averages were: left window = 12.5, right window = 12.2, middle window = 12.3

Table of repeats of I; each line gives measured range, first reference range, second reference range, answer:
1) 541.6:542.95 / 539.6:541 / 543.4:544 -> -0.02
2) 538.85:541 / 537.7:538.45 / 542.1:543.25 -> 0.01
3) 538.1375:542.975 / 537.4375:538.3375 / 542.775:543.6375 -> -0.05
